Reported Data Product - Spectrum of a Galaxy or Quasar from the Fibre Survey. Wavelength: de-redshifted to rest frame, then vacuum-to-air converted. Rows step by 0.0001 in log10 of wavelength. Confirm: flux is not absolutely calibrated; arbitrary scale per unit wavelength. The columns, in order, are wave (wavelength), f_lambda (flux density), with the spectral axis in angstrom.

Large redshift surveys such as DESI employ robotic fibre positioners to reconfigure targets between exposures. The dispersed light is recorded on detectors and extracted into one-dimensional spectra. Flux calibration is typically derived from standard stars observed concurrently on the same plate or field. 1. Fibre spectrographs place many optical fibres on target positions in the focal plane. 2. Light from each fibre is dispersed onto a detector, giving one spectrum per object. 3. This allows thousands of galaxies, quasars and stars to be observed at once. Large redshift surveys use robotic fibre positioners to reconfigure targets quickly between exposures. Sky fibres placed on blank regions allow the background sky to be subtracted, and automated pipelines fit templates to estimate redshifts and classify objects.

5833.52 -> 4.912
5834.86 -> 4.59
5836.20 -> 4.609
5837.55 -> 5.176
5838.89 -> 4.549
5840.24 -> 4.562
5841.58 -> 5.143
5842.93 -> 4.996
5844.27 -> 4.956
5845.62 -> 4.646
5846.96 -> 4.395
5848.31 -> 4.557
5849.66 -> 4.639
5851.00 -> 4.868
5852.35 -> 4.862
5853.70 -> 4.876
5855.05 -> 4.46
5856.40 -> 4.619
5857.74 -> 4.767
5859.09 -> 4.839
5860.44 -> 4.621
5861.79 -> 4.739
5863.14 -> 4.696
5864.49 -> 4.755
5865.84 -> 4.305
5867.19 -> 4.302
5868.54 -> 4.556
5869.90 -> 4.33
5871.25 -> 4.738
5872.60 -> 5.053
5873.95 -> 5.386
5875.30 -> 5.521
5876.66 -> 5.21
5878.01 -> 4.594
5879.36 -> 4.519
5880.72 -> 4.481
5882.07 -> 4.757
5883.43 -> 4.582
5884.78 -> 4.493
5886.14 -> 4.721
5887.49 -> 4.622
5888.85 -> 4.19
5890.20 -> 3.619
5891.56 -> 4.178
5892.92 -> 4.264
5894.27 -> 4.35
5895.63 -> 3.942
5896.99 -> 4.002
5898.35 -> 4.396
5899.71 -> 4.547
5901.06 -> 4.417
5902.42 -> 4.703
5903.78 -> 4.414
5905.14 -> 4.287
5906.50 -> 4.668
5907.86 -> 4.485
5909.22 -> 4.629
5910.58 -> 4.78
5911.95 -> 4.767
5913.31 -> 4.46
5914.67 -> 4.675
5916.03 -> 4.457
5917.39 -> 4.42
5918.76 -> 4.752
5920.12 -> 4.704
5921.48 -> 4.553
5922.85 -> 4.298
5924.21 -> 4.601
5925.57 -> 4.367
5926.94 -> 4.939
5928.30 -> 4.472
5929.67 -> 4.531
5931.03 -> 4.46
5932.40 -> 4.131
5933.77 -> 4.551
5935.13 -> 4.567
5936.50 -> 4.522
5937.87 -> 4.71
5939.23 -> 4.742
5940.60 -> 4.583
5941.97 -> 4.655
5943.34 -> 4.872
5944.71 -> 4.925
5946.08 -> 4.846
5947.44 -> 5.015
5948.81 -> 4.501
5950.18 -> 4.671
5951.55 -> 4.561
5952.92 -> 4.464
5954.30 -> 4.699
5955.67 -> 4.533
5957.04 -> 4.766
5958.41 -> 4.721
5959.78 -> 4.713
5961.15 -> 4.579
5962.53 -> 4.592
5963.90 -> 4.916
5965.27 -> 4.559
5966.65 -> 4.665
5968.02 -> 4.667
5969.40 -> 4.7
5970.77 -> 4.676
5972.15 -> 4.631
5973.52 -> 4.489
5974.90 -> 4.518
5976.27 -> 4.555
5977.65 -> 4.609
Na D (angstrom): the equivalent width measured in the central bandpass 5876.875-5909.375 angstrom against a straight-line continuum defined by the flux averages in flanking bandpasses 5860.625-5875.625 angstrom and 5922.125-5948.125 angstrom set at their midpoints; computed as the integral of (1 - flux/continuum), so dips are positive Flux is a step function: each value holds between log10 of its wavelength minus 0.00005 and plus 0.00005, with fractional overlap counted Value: 1.9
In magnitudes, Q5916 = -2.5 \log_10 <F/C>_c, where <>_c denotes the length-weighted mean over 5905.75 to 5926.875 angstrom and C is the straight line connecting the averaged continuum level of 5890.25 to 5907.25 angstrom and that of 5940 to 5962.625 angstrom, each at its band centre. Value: -0.03 mag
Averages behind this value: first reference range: 4.32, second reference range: 4.69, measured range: 4.58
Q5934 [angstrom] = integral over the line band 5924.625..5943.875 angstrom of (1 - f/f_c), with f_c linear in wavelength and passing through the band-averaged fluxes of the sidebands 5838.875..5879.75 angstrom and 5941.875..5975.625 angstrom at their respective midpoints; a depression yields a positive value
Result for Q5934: 0.5 angstrom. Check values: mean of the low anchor 4.75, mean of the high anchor 4.68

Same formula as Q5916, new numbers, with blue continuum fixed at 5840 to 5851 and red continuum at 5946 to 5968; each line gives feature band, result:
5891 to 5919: 0.061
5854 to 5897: 0.036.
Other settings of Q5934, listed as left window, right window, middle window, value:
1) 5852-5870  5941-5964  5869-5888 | -0.6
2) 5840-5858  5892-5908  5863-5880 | -0.7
